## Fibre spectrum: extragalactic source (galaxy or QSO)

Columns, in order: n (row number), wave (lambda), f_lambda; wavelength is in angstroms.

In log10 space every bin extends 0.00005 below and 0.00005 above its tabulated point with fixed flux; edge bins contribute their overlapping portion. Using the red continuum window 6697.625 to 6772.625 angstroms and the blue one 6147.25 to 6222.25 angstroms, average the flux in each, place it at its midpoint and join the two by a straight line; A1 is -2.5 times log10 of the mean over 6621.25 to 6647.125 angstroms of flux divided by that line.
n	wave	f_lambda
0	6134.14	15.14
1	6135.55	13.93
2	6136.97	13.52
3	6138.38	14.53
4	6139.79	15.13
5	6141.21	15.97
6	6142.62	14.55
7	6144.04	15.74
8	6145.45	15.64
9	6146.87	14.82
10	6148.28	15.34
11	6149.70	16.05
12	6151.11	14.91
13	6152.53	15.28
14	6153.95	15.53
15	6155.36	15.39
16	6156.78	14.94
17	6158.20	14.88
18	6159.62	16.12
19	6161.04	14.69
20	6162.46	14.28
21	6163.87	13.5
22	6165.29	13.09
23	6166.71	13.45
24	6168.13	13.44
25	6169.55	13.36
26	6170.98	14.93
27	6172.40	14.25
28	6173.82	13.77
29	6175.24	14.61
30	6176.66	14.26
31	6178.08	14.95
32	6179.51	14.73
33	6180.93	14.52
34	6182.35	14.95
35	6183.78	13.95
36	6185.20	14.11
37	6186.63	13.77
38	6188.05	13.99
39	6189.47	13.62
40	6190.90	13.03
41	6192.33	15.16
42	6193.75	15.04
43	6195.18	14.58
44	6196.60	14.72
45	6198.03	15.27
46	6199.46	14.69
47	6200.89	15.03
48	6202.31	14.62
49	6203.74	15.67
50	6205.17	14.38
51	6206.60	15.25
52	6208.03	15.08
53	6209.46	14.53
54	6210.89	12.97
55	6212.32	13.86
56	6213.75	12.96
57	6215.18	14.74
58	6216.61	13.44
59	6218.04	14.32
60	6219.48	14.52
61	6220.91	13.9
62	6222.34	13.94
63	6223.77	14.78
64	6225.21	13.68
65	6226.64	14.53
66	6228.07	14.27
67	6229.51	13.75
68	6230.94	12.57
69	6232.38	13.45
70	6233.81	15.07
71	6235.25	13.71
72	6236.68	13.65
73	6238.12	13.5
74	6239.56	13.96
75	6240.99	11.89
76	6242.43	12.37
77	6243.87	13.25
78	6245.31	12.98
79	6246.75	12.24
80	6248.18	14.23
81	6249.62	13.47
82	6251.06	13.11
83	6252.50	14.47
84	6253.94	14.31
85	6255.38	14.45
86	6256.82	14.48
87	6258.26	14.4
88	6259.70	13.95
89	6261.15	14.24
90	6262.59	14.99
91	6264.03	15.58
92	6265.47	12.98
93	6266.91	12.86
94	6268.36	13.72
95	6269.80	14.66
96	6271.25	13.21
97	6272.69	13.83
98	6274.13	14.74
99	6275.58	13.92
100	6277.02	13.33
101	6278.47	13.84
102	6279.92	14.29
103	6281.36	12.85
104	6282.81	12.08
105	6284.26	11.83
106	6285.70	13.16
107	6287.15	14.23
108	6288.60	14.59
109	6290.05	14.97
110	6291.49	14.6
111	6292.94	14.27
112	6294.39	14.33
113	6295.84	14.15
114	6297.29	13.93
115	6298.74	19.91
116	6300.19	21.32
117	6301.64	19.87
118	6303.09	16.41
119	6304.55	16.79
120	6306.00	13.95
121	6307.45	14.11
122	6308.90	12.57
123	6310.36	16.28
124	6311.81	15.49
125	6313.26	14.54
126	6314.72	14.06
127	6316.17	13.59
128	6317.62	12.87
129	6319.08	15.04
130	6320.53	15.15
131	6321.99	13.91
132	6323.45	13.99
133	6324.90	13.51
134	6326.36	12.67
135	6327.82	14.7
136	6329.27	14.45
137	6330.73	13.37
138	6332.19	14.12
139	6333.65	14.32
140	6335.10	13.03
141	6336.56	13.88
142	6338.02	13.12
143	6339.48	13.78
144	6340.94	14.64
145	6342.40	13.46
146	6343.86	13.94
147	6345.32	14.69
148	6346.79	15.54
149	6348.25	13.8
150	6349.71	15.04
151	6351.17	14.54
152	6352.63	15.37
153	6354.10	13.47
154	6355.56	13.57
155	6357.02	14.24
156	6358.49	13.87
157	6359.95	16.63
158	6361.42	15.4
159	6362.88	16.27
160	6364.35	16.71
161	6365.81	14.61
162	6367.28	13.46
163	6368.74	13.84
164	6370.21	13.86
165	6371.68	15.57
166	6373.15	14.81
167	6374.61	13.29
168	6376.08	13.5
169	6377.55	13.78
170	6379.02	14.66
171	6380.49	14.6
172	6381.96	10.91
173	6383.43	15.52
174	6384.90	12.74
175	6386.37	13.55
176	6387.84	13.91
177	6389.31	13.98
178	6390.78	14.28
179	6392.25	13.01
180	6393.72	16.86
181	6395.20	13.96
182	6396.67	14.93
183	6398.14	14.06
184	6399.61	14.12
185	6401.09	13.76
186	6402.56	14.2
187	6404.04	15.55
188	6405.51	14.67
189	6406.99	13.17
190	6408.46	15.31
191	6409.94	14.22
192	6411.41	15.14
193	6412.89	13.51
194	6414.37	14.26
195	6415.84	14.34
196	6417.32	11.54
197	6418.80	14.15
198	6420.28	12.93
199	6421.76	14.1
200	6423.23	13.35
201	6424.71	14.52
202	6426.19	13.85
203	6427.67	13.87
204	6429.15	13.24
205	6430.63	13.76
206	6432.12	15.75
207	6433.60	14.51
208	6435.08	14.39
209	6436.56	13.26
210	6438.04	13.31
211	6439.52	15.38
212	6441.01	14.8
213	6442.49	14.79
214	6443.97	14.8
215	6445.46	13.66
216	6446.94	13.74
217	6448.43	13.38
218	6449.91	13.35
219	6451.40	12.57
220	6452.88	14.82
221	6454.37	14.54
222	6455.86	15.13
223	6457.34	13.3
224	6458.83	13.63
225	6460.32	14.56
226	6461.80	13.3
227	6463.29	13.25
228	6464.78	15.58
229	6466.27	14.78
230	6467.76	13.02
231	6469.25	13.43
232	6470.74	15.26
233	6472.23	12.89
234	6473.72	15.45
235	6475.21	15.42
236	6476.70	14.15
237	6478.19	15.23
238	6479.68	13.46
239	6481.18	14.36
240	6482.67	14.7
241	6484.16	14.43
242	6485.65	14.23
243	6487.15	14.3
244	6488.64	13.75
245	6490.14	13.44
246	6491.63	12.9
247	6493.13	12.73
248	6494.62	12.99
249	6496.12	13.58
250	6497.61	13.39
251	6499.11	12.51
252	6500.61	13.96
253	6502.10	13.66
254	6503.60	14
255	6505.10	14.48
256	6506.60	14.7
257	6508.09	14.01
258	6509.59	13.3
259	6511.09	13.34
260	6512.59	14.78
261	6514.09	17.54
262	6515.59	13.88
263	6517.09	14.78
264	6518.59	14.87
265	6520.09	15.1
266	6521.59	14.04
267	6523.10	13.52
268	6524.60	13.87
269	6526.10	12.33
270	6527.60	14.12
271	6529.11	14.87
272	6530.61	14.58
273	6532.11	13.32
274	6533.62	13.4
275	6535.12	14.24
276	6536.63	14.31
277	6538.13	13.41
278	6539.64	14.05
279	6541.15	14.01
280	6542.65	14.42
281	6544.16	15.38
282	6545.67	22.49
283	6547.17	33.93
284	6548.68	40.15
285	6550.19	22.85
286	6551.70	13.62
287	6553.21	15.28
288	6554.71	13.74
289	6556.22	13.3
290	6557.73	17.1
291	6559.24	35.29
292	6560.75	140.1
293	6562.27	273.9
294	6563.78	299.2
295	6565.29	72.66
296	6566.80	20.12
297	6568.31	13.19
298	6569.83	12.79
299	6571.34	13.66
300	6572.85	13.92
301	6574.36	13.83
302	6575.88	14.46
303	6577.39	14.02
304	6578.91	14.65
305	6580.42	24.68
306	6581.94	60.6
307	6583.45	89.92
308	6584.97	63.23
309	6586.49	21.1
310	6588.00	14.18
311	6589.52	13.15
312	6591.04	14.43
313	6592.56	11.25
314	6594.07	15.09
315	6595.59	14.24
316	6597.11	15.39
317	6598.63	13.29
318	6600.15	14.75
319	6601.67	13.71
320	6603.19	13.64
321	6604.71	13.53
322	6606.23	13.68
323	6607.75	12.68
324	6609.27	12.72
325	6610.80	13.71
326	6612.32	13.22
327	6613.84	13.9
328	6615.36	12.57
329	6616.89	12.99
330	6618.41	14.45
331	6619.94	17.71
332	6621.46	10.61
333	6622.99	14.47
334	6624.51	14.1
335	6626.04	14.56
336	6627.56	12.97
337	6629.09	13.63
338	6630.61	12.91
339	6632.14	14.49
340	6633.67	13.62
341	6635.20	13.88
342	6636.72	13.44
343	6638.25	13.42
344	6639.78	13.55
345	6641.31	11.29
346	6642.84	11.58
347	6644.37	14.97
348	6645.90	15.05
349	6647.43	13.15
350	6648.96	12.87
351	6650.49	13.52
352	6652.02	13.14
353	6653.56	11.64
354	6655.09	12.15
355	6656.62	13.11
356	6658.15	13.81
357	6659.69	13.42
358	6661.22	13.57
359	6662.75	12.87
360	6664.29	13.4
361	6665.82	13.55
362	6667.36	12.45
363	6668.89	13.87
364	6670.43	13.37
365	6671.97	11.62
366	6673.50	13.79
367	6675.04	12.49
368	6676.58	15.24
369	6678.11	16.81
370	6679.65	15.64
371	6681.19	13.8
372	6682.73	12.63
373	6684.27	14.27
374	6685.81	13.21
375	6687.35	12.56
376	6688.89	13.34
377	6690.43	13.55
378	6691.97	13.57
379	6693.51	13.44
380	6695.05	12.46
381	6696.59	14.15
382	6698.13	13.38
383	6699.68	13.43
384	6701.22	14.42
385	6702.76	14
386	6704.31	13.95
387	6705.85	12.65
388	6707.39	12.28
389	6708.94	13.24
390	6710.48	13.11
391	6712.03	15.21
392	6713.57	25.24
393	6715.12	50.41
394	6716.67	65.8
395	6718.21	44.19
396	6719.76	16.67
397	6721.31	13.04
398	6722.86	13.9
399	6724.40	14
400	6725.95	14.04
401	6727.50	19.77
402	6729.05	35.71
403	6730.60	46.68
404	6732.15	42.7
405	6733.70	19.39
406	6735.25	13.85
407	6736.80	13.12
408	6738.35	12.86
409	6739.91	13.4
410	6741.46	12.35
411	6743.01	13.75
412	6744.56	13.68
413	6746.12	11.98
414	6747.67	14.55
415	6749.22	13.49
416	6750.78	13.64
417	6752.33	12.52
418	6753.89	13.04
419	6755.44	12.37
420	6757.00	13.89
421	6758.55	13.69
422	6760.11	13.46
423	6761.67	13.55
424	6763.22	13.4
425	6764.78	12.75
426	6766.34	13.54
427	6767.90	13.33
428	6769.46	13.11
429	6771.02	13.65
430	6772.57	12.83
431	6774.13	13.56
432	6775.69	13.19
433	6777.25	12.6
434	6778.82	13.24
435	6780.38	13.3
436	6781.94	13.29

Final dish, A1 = 0.283 mag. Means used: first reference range 14.5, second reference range 18.2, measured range 13.5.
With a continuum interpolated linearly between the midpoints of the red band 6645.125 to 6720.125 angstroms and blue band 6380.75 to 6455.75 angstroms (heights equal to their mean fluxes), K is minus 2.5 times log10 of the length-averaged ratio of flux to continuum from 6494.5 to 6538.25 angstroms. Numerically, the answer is 0.06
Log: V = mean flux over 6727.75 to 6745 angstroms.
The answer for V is 21.7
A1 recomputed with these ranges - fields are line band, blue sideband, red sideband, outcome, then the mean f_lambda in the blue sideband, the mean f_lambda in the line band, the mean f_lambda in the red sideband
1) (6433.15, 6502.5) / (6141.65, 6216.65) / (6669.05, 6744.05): 0.186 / 14.6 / 14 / 18.3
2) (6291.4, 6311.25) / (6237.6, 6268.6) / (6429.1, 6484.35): -0.154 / 13.7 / 15.9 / 14.2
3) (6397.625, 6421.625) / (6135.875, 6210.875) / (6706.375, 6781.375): 0.146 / 14.6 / 14.1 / 18.1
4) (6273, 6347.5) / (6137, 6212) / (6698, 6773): 0.074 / 14.6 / 14.5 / 18.2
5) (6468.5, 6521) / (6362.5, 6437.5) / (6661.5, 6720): 0.072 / 14.1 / 14.1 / 17.1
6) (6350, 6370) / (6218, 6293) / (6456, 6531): -0.063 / 13.8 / 14.8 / 14.1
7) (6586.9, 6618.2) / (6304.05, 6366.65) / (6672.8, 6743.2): 0.264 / 14.4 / 13.7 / 18.7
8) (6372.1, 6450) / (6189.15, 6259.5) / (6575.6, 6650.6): 0.120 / 14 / 14.1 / 17.5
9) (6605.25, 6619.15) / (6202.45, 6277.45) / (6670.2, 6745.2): 0.292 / 13.9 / 13.3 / 18.3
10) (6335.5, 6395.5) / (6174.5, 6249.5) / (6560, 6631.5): 0.456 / 14.1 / 14.3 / 33.4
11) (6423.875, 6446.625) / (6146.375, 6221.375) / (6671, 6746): 0.148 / 14.5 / 14.2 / 18.3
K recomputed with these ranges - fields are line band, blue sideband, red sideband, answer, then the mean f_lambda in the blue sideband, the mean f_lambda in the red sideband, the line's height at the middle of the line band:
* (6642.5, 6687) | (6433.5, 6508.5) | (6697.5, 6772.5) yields 0.26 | 14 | 18.2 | 17.1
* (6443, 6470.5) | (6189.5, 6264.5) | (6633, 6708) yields -0.02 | 14.1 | 13.4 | 13.7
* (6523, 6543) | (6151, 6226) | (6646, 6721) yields 0.13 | 14.4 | 16.2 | 15.7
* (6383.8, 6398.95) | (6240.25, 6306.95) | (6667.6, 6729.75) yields 0.08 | 14.3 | 17.7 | 15.2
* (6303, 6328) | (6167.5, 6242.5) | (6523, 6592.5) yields 0.41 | 14.2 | 36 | 21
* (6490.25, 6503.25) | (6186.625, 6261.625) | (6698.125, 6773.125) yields 0.22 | 14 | 18.2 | 16.3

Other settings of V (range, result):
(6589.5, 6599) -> 13.9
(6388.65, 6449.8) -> 14.1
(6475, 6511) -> 13.9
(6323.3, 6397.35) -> 14.2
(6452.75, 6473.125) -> 14.1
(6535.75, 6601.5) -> 37.3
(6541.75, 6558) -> 20.2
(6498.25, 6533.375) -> 14.1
